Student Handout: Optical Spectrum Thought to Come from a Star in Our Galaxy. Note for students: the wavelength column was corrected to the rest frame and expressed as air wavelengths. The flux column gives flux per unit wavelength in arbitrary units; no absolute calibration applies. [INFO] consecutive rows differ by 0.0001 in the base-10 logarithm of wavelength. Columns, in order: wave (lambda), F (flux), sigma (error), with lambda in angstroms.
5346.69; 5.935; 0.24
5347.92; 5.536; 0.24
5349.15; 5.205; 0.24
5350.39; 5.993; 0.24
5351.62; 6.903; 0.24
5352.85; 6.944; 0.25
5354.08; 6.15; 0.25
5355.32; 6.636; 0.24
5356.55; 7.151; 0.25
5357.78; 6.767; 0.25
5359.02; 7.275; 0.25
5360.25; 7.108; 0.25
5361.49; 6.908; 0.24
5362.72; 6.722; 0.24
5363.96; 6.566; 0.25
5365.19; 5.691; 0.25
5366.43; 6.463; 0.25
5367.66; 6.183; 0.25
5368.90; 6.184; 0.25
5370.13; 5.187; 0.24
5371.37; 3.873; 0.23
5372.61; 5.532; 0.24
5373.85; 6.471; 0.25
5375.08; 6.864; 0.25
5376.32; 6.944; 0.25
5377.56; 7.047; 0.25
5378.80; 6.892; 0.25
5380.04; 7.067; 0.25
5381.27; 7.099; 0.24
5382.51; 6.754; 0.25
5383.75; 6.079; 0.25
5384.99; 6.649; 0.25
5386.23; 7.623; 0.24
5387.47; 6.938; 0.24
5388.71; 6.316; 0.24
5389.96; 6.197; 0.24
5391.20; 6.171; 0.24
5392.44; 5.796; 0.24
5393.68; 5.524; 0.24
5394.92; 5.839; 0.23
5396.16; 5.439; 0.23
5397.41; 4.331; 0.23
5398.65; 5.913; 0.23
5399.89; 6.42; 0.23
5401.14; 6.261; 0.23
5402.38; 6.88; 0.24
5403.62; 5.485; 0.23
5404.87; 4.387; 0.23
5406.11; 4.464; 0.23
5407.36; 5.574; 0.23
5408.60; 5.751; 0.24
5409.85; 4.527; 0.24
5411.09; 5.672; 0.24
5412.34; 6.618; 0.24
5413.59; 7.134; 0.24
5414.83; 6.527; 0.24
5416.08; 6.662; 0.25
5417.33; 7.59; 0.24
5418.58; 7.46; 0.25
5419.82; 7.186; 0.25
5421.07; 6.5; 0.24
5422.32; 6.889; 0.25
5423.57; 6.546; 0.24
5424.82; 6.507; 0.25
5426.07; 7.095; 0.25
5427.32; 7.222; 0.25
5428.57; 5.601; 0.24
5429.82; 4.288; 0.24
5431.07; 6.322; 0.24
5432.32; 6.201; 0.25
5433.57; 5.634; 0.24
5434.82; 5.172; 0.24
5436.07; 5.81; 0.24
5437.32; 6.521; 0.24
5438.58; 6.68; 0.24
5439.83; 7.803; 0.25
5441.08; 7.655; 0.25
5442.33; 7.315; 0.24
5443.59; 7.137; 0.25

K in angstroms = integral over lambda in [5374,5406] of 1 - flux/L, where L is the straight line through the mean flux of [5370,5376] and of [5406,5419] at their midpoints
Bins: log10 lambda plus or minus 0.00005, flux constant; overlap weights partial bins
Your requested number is -1.9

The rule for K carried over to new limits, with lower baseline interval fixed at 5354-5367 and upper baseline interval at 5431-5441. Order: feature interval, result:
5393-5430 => 2.0 angstroms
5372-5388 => -0.4 angstroms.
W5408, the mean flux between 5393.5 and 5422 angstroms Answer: 6.02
